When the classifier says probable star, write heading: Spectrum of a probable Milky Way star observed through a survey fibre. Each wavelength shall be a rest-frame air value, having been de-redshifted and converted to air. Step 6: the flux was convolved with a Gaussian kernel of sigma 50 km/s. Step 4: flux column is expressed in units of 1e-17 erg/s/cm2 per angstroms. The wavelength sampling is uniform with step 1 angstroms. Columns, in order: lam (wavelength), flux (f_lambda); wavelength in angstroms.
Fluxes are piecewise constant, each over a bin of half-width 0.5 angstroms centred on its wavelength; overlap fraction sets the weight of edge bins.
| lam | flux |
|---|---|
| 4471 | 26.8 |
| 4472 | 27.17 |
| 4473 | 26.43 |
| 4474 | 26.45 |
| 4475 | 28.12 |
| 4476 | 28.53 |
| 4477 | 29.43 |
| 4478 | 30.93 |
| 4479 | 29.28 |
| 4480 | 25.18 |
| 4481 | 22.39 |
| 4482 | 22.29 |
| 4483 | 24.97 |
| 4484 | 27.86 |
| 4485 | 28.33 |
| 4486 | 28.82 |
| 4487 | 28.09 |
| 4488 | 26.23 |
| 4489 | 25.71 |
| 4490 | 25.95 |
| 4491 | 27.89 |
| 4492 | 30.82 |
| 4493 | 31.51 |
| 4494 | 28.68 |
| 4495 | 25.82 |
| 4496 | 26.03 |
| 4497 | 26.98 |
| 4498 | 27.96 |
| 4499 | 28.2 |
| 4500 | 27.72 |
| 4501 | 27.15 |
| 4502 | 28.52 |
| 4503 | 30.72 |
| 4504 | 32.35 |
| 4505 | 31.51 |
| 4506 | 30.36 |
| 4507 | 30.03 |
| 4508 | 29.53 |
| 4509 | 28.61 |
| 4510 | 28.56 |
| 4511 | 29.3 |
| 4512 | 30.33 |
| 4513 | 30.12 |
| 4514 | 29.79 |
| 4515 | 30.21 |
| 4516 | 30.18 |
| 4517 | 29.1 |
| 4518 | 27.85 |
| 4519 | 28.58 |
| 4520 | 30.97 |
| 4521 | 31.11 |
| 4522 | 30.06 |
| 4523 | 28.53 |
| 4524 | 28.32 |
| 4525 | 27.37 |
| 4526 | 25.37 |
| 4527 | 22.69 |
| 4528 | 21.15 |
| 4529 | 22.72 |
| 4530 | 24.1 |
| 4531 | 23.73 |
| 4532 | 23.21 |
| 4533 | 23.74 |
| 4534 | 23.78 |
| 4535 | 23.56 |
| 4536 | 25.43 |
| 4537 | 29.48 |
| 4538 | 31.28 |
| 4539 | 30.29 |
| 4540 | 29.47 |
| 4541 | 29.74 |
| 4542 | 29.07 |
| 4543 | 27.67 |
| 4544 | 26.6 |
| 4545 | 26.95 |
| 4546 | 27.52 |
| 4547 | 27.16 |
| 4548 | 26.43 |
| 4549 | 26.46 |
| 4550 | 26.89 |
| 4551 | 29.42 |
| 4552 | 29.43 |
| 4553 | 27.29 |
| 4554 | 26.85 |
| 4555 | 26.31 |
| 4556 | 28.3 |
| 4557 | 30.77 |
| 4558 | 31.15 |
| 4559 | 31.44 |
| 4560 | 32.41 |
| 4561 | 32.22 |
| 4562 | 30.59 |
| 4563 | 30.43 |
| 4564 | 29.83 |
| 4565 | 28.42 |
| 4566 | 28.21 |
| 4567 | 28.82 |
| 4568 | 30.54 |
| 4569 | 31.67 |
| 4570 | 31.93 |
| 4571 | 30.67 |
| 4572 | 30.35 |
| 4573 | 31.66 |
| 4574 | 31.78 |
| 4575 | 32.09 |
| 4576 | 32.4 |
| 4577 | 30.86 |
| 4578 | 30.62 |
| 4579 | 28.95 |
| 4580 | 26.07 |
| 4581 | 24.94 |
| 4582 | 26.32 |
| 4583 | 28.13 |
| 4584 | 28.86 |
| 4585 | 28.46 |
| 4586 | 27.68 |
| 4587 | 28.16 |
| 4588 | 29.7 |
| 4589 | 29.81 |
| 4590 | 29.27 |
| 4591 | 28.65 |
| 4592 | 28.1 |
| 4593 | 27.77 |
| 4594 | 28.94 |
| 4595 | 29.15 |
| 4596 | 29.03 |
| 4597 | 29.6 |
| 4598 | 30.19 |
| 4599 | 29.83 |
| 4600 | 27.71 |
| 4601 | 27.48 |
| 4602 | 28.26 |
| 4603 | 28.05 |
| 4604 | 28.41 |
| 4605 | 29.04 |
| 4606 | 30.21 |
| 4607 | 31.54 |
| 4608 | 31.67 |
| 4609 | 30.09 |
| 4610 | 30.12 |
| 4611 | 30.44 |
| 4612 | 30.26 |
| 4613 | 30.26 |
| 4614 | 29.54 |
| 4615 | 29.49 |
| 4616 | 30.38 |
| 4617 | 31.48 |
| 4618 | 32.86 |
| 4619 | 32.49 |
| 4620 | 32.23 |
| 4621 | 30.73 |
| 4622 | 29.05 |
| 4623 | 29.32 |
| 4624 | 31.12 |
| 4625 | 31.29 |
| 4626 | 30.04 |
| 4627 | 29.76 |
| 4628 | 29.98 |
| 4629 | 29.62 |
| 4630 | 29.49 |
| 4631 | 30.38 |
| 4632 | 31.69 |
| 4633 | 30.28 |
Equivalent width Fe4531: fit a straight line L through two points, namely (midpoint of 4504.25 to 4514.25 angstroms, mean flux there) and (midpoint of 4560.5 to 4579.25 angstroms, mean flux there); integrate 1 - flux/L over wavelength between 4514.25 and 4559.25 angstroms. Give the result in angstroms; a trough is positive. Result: 4.1 angstroms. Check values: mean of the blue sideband 29.9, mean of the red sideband 30.7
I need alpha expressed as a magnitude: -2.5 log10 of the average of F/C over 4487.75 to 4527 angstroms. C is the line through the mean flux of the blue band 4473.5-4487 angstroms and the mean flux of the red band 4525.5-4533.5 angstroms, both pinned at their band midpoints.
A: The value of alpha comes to -0.15 mag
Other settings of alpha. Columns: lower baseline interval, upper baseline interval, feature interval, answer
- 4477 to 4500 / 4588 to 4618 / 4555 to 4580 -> -0.060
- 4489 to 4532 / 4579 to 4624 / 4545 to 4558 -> 0.033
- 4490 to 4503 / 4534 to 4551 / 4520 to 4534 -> 0.088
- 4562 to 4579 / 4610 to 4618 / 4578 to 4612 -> 0.060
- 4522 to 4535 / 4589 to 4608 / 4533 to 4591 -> -0.083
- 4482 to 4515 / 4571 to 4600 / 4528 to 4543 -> 0.100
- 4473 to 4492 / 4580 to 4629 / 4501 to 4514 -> -0.086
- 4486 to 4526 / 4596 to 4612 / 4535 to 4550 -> 0.045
